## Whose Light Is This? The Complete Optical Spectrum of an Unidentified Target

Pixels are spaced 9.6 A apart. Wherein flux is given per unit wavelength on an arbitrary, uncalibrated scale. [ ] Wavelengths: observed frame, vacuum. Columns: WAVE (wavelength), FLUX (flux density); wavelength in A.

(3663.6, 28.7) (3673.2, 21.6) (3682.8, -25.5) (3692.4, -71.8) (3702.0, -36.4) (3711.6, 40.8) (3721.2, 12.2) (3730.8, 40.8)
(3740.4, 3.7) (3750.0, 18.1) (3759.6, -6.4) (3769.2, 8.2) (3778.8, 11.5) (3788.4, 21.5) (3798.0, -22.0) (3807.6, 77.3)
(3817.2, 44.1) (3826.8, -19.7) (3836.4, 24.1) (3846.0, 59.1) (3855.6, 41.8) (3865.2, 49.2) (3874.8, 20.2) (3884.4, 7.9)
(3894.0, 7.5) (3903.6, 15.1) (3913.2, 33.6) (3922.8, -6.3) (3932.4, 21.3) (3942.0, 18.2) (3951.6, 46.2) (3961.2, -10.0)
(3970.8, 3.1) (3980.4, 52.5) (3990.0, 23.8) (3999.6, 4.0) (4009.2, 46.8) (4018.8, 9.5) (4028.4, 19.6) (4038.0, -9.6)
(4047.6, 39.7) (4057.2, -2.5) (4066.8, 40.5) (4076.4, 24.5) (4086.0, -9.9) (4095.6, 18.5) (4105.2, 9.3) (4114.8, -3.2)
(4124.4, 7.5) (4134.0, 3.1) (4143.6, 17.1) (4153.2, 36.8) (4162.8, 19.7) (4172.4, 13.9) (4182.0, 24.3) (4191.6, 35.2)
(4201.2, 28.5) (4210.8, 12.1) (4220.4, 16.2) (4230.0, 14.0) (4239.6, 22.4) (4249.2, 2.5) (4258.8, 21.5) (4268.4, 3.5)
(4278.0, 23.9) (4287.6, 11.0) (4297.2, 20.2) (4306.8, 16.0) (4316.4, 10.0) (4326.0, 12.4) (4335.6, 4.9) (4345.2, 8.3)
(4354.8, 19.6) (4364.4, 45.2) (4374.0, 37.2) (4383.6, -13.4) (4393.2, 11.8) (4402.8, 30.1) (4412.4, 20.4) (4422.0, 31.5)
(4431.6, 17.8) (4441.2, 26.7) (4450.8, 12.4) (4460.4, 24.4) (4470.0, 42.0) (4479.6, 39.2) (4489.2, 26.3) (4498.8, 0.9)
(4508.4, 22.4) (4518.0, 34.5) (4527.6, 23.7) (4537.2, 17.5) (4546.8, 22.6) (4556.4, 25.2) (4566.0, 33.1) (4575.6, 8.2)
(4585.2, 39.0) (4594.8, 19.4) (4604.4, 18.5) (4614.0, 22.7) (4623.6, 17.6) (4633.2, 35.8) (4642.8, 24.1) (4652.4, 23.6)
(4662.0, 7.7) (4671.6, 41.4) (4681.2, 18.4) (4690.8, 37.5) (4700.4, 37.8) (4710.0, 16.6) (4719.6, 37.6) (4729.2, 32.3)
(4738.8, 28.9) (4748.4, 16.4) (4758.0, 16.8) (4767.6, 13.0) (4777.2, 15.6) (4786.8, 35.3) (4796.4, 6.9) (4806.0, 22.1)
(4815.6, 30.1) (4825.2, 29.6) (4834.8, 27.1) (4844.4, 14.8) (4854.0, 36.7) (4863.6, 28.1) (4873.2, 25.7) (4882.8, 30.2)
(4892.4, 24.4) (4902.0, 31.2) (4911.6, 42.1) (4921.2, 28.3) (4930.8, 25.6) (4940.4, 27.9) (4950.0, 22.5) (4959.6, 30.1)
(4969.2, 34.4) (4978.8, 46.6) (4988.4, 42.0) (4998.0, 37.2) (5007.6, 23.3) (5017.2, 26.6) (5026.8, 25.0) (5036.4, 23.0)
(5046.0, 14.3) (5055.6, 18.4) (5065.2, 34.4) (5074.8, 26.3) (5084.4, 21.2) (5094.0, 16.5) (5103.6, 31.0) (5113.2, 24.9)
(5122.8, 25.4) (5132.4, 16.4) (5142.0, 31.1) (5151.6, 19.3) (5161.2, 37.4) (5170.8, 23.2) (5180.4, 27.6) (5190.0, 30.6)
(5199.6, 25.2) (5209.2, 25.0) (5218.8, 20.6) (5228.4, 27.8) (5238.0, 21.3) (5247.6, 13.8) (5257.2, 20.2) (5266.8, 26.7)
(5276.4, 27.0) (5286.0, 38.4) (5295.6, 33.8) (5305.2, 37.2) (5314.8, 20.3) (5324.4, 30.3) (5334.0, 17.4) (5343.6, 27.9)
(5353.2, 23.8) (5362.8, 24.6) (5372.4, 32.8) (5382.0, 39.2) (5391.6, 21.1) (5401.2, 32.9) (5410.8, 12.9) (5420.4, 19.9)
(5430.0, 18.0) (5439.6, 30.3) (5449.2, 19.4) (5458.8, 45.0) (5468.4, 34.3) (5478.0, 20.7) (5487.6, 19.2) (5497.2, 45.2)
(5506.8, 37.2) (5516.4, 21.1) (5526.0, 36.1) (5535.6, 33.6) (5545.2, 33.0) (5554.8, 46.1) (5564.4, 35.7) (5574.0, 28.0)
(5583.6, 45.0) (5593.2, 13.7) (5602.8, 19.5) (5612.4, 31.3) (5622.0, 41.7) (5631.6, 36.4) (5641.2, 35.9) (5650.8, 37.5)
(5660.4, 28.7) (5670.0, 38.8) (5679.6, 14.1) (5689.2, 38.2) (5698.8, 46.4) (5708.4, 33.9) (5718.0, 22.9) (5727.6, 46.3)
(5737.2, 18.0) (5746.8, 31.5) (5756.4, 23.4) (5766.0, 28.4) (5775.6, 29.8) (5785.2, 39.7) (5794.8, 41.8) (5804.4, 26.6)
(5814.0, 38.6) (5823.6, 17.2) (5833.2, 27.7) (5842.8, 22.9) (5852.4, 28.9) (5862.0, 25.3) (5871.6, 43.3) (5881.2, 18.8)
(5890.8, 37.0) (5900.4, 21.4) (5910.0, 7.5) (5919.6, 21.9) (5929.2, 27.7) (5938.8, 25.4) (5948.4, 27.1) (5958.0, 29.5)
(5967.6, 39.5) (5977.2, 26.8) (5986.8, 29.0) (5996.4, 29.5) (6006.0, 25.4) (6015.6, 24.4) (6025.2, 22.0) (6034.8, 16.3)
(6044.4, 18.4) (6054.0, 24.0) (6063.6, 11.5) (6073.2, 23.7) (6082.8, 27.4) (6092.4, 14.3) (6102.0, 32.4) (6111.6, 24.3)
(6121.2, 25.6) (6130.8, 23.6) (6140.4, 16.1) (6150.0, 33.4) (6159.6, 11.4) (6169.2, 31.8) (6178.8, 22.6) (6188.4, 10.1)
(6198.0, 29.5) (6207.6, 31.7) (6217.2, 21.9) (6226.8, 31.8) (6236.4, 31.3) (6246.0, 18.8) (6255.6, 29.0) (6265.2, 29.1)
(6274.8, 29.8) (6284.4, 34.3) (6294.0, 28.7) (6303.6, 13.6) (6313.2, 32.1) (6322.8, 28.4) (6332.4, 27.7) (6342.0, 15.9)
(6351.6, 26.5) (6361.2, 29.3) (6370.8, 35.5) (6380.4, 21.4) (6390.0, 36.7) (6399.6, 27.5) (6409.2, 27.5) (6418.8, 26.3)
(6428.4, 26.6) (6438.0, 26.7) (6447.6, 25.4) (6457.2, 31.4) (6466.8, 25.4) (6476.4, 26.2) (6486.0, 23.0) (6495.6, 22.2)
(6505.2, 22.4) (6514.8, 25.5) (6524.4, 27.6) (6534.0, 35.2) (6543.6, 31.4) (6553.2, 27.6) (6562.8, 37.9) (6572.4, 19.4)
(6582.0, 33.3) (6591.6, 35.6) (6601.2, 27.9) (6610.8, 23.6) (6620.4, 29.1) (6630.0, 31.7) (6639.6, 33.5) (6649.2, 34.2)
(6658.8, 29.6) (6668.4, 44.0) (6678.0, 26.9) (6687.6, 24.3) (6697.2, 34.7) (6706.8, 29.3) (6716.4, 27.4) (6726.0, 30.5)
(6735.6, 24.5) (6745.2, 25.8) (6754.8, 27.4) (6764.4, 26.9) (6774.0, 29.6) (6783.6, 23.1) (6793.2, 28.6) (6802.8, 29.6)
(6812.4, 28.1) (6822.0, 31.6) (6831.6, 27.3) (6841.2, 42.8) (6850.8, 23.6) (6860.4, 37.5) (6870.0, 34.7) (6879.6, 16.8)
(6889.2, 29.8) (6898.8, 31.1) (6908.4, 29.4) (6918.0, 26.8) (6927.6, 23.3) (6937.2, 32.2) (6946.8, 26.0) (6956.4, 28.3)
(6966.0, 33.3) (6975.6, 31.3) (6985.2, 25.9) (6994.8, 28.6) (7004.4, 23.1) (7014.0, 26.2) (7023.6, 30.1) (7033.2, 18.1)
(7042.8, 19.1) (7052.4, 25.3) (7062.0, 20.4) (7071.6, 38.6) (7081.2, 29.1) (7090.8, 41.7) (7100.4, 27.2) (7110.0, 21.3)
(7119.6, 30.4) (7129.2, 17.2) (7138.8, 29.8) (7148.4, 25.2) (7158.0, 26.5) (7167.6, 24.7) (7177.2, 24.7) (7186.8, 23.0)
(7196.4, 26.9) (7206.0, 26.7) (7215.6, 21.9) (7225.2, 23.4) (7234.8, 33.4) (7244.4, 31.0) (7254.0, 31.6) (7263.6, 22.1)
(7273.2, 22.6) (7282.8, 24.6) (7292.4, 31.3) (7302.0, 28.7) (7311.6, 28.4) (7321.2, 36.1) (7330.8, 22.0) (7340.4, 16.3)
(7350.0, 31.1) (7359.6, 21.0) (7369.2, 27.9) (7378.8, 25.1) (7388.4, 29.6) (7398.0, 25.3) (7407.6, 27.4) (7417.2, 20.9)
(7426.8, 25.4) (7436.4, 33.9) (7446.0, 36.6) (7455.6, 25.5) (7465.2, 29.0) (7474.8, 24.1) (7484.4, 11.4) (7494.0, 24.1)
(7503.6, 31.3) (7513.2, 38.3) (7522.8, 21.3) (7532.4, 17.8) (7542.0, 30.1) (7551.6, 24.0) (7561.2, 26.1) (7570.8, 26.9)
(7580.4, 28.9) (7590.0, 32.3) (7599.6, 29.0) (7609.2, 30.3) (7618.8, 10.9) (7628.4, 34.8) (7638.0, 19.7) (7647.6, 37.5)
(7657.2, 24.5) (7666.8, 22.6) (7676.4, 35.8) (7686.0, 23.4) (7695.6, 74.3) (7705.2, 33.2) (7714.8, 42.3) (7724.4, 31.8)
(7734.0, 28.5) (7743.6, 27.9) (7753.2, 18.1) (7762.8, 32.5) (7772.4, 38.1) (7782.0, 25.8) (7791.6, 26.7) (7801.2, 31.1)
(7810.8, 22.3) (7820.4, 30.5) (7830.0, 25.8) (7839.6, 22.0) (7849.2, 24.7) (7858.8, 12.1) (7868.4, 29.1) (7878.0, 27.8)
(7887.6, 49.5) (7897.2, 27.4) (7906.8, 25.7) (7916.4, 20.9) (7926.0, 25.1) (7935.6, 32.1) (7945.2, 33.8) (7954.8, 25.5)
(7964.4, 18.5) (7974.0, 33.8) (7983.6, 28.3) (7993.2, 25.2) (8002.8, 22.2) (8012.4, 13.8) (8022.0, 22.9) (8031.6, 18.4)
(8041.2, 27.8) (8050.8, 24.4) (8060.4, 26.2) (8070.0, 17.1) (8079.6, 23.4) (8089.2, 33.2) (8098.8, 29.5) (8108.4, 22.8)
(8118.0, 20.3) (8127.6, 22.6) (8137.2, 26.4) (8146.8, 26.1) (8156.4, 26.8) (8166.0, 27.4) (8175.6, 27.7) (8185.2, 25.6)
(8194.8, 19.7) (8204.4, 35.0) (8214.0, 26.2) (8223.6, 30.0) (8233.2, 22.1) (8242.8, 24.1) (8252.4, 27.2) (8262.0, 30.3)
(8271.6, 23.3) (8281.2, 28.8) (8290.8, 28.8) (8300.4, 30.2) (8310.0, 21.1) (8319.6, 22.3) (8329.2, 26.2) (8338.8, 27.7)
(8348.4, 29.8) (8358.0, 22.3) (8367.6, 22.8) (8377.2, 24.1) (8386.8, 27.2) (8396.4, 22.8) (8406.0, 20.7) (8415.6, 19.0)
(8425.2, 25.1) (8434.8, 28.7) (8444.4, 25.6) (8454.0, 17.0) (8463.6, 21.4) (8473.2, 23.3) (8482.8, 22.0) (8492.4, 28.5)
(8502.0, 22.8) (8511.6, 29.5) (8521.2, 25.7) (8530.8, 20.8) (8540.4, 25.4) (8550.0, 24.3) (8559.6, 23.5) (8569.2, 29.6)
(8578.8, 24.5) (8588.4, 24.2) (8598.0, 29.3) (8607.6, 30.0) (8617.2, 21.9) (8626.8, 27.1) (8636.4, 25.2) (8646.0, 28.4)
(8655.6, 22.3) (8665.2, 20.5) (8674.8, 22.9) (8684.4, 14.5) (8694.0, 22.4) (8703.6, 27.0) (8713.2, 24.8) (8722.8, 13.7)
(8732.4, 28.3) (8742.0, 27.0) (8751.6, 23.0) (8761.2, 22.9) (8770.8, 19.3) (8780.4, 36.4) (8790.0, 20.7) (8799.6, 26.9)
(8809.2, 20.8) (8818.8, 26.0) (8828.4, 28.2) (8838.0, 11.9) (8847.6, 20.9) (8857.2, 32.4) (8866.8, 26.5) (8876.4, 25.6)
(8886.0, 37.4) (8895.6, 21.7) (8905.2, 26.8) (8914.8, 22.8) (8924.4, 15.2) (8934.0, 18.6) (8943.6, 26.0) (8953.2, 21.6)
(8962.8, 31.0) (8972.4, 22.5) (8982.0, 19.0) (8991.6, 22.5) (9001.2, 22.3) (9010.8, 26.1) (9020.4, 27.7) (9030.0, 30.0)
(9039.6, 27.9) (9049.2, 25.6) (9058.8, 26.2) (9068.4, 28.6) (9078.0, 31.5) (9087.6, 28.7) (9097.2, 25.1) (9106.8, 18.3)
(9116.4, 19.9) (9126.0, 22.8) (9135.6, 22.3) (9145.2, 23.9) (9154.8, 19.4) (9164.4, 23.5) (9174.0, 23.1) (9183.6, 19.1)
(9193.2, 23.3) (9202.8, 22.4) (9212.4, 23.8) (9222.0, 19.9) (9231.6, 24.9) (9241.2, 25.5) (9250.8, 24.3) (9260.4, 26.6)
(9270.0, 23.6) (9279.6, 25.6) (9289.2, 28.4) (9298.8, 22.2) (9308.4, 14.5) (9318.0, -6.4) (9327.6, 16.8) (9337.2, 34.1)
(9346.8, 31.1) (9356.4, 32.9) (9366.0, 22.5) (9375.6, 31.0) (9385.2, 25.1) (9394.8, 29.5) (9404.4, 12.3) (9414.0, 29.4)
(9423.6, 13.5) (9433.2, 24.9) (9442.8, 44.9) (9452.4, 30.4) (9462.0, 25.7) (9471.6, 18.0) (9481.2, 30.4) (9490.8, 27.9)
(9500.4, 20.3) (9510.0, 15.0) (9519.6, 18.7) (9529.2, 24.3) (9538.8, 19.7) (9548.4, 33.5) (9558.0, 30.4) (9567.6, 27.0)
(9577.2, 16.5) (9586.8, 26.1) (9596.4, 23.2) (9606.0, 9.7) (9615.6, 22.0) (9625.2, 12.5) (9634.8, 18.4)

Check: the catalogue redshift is 0.17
